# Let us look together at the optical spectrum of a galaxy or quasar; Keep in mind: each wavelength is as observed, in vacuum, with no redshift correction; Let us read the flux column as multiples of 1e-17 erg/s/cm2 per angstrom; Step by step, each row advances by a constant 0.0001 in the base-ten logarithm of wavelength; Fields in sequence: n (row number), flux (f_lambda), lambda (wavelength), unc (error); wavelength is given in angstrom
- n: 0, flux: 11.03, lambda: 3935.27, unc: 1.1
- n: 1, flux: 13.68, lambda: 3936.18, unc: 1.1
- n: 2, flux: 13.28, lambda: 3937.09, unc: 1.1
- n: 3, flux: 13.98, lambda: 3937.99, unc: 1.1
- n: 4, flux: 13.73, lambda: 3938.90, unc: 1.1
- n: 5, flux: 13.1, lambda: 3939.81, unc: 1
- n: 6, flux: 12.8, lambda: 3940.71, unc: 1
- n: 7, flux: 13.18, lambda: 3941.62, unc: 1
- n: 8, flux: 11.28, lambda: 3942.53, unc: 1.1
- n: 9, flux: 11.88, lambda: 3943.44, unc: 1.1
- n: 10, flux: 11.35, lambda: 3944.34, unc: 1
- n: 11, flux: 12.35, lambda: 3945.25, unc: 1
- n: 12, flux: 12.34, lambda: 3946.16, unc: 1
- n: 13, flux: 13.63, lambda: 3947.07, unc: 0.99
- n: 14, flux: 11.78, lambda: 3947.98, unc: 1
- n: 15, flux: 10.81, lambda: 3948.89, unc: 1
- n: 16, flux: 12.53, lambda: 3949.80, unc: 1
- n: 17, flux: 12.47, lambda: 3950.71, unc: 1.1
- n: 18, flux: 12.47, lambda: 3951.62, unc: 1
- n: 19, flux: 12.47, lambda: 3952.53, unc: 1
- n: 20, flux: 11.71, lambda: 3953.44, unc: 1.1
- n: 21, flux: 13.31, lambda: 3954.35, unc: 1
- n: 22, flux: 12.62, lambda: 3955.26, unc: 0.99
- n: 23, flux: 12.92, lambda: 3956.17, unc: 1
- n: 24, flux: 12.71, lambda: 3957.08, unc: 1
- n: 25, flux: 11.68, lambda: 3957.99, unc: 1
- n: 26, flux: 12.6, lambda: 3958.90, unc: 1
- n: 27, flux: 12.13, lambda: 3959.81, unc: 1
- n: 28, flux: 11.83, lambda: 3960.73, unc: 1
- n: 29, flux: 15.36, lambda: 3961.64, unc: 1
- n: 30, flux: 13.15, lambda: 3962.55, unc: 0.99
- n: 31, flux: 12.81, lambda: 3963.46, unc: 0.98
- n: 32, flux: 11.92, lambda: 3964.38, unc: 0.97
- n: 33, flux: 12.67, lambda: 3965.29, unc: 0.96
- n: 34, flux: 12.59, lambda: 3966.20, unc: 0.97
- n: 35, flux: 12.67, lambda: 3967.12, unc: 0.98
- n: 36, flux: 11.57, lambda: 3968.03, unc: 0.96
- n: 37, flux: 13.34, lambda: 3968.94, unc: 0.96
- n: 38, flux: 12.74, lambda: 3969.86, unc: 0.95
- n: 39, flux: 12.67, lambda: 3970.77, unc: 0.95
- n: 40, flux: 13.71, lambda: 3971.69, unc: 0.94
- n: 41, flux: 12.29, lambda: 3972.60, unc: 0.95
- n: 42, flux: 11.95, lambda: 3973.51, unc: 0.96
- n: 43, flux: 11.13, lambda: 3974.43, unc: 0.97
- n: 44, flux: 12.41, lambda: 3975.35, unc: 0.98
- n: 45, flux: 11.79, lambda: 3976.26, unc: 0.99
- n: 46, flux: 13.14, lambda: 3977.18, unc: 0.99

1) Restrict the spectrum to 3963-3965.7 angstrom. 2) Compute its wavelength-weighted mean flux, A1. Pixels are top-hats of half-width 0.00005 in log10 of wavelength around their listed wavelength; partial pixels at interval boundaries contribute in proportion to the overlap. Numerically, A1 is 12.5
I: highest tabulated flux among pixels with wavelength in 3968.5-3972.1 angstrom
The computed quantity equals 13.71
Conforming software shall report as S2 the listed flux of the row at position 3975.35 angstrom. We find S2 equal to 12.41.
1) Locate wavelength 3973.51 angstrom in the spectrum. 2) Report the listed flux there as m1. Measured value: 11.95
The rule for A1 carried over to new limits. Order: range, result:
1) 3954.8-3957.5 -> 12.8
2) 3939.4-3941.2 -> 13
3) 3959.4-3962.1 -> 13.1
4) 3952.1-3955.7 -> 12.5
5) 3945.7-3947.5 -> 13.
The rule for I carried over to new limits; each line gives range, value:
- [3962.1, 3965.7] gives 13.15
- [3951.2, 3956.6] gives 13.31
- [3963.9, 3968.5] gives 12.67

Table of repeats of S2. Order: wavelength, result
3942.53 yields 11.28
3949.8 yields 12.53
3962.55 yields 13.15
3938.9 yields 13.73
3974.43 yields 11.13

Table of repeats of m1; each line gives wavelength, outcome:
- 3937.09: 13.28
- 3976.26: 11.79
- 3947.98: 11.78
